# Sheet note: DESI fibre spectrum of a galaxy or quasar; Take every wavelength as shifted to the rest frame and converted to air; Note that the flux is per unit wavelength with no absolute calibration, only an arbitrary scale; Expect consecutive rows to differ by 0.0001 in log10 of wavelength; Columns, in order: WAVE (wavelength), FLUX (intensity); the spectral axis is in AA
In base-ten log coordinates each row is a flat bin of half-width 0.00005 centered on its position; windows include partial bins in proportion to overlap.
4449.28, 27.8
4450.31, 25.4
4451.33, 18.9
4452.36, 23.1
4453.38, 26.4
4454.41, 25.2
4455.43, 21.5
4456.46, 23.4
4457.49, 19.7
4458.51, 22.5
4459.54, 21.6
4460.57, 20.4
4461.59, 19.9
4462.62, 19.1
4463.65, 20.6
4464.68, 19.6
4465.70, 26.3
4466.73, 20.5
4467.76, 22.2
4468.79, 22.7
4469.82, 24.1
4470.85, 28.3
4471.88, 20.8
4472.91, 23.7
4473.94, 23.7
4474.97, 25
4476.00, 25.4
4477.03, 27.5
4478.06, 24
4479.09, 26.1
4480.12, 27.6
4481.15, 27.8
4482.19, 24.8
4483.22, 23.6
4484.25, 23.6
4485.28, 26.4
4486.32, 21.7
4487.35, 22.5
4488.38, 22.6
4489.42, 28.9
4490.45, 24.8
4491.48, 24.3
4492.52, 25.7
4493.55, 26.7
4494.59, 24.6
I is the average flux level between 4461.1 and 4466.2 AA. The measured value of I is 21.1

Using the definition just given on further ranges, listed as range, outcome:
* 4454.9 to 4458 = 21.6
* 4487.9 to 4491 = 25.5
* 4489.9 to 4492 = 24.7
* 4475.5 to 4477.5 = 26.4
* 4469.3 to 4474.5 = 24.1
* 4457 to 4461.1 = 21.1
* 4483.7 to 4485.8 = 25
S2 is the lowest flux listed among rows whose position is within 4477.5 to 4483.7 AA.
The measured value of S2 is 23.6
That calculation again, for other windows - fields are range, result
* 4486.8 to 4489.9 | 22.5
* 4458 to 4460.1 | 21.6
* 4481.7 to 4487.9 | 21.7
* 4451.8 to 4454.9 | 23.1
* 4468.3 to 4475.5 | 20.8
